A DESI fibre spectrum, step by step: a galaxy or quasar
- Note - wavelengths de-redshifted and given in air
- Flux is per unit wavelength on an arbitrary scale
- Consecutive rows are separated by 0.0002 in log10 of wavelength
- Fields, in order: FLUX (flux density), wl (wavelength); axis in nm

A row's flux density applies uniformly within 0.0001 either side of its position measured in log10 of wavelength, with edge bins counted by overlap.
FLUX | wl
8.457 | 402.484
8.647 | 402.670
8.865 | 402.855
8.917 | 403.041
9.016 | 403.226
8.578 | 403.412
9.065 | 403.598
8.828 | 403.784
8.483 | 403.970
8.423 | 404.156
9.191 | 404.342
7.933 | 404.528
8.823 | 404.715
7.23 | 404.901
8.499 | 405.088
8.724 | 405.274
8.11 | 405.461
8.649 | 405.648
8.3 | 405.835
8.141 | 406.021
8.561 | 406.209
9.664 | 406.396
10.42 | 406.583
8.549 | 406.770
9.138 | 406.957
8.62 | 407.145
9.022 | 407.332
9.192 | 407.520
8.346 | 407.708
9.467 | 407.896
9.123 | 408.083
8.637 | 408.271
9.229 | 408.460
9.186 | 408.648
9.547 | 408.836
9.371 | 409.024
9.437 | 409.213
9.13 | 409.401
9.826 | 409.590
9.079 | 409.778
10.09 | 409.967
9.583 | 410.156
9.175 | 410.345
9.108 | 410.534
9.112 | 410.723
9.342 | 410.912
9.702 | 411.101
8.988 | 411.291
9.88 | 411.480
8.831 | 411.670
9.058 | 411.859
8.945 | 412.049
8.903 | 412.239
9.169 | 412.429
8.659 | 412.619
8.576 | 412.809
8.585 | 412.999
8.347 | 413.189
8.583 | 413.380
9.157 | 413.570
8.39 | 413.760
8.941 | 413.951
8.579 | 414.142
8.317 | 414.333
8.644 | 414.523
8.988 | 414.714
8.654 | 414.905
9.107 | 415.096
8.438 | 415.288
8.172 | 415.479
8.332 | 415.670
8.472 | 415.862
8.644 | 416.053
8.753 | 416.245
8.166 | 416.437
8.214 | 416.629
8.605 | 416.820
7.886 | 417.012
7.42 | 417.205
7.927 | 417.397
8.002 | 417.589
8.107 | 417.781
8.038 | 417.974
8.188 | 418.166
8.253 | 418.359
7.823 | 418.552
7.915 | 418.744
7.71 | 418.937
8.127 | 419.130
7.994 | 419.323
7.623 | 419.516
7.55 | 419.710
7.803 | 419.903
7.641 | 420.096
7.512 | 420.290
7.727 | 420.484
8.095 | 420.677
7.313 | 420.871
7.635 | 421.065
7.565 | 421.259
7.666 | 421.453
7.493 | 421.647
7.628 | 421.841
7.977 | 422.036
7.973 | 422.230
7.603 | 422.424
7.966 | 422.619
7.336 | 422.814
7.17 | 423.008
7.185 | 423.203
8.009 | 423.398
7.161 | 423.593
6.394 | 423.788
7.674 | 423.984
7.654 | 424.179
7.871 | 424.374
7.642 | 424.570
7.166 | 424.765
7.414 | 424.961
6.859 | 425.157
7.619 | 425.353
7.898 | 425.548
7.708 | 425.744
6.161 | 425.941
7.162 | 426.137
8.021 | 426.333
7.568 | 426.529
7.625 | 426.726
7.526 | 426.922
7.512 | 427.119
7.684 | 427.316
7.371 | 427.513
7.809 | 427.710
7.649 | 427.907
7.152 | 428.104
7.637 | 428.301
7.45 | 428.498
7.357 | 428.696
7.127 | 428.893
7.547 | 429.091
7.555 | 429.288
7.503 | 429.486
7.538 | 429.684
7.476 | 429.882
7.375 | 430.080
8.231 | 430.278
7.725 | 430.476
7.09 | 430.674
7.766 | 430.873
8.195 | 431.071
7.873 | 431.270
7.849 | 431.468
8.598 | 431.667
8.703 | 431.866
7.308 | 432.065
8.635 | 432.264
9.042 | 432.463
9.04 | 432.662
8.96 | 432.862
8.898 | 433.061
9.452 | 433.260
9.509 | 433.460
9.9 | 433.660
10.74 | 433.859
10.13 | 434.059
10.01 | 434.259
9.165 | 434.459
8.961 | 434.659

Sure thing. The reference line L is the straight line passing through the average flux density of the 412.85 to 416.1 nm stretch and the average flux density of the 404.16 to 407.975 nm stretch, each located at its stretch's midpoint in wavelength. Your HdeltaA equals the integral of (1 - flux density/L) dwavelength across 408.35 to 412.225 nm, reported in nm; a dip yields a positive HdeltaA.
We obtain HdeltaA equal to -0.29 nm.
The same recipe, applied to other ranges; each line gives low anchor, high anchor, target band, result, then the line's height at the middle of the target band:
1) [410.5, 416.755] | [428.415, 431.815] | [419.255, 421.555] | 0.18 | 8.32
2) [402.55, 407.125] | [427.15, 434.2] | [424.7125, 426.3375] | 0.19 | 8.28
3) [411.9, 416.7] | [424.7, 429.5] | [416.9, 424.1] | 0.31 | 8.06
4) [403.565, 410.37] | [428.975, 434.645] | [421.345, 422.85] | 0.17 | 8.67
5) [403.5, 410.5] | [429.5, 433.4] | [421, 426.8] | 0.64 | 8.43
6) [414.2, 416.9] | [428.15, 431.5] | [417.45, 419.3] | 0.07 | 8.35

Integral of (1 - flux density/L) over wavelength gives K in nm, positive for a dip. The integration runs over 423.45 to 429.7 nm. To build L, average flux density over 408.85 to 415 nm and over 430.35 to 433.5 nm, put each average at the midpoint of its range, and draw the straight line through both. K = 0.82 nm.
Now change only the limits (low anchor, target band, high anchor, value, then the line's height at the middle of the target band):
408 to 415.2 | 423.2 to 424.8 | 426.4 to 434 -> 0.18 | 8.39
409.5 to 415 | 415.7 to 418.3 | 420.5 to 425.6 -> 0.05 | 8.36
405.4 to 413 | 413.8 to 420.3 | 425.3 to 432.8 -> 0.27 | 8.55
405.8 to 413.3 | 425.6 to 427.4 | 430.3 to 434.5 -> 0.29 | 8.86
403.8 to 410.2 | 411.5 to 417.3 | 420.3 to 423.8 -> -0.23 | 8.26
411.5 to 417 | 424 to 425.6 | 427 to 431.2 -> 0.07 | 7.88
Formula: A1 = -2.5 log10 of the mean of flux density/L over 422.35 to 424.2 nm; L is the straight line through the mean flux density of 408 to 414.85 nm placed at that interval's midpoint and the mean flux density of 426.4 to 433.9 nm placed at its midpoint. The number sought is 0.139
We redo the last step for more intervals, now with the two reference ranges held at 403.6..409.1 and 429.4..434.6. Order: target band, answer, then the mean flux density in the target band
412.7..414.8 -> 0.01 mag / 8.65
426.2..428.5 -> 0.14 mag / 7.58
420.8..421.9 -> 0.15 mag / 7.55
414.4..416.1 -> 0.02 mag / 8.6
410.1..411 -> -0.06 mag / 9.25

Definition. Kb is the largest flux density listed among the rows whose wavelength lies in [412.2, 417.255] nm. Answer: 9.169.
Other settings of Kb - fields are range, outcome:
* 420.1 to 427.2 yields 8.095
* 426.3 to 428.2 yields 8.021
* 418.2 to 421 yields 8.253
